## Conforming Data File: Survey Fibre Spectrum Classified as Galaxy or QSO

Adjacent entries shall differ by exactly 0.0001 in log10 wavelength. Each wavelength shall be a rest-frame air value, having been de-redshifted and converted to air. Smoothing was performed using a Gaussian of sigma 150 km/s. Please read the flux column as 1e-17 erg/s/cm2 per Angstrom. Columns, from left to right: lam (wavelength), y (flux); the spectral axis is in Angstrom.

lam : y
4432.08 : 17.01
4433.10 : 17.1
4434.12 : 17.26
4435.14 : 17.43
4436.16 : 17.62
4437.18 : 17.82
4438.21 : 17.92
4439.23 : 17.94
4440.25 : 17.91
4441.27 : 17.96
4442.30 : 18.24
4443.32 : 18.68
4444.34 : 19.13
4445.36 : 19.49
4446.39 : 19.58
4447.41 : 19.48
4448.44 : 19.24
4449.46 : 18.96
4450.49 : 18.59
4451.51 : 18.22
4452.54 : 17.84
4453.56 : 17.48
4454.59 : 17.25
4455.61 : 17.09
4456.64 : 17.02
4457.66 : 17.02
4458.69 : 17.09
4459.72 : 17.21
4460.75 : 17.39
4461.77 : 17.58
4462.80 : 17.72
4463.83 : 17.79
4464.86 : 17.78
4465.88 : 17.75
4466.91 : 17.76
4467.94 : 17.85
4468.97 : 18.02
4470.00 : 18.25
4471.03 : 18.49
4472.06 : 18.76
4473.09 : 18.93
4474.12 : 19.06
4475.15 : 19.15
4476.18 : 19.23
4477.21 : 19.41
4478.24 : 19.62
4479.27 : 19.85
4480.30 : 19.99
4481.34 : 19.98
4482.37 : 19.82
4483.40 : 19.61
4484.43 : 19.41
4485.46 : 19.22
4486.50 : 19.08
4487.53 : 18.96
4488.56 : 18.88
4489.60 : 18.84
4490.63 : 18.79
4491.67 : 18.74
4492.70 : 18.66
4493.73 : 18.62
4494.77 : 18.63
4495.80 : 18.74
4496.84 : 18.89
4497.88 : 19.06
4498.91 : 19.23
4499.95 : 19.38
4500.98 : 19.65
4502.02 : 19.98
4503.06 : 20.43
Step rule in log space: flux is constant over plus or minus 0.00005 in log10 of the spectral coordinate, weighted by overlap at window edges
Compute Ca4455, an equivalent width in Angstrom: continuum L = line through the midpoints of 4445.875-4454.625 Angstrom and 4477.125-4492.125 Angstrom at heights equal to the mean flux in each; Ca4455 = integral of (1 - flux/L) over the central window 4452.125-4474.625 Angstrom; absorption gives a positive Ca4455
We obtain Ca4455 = 1.3 Angstrom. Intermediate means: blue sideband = 18.6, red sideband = 19.3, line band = 17.8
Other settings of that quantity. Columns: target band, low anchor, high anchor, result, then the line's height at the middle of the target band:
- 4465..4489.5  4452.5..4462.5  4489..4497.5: -1.2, 18.1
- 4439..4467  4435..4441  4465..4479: 0.2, 18.2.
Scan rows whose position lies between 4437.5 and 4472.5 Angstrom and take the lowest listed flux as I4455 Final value 17.02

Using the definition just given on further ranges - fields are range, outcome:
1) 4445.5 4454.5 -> 17.48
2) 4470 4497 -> 18.25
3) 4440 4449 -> 17.91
